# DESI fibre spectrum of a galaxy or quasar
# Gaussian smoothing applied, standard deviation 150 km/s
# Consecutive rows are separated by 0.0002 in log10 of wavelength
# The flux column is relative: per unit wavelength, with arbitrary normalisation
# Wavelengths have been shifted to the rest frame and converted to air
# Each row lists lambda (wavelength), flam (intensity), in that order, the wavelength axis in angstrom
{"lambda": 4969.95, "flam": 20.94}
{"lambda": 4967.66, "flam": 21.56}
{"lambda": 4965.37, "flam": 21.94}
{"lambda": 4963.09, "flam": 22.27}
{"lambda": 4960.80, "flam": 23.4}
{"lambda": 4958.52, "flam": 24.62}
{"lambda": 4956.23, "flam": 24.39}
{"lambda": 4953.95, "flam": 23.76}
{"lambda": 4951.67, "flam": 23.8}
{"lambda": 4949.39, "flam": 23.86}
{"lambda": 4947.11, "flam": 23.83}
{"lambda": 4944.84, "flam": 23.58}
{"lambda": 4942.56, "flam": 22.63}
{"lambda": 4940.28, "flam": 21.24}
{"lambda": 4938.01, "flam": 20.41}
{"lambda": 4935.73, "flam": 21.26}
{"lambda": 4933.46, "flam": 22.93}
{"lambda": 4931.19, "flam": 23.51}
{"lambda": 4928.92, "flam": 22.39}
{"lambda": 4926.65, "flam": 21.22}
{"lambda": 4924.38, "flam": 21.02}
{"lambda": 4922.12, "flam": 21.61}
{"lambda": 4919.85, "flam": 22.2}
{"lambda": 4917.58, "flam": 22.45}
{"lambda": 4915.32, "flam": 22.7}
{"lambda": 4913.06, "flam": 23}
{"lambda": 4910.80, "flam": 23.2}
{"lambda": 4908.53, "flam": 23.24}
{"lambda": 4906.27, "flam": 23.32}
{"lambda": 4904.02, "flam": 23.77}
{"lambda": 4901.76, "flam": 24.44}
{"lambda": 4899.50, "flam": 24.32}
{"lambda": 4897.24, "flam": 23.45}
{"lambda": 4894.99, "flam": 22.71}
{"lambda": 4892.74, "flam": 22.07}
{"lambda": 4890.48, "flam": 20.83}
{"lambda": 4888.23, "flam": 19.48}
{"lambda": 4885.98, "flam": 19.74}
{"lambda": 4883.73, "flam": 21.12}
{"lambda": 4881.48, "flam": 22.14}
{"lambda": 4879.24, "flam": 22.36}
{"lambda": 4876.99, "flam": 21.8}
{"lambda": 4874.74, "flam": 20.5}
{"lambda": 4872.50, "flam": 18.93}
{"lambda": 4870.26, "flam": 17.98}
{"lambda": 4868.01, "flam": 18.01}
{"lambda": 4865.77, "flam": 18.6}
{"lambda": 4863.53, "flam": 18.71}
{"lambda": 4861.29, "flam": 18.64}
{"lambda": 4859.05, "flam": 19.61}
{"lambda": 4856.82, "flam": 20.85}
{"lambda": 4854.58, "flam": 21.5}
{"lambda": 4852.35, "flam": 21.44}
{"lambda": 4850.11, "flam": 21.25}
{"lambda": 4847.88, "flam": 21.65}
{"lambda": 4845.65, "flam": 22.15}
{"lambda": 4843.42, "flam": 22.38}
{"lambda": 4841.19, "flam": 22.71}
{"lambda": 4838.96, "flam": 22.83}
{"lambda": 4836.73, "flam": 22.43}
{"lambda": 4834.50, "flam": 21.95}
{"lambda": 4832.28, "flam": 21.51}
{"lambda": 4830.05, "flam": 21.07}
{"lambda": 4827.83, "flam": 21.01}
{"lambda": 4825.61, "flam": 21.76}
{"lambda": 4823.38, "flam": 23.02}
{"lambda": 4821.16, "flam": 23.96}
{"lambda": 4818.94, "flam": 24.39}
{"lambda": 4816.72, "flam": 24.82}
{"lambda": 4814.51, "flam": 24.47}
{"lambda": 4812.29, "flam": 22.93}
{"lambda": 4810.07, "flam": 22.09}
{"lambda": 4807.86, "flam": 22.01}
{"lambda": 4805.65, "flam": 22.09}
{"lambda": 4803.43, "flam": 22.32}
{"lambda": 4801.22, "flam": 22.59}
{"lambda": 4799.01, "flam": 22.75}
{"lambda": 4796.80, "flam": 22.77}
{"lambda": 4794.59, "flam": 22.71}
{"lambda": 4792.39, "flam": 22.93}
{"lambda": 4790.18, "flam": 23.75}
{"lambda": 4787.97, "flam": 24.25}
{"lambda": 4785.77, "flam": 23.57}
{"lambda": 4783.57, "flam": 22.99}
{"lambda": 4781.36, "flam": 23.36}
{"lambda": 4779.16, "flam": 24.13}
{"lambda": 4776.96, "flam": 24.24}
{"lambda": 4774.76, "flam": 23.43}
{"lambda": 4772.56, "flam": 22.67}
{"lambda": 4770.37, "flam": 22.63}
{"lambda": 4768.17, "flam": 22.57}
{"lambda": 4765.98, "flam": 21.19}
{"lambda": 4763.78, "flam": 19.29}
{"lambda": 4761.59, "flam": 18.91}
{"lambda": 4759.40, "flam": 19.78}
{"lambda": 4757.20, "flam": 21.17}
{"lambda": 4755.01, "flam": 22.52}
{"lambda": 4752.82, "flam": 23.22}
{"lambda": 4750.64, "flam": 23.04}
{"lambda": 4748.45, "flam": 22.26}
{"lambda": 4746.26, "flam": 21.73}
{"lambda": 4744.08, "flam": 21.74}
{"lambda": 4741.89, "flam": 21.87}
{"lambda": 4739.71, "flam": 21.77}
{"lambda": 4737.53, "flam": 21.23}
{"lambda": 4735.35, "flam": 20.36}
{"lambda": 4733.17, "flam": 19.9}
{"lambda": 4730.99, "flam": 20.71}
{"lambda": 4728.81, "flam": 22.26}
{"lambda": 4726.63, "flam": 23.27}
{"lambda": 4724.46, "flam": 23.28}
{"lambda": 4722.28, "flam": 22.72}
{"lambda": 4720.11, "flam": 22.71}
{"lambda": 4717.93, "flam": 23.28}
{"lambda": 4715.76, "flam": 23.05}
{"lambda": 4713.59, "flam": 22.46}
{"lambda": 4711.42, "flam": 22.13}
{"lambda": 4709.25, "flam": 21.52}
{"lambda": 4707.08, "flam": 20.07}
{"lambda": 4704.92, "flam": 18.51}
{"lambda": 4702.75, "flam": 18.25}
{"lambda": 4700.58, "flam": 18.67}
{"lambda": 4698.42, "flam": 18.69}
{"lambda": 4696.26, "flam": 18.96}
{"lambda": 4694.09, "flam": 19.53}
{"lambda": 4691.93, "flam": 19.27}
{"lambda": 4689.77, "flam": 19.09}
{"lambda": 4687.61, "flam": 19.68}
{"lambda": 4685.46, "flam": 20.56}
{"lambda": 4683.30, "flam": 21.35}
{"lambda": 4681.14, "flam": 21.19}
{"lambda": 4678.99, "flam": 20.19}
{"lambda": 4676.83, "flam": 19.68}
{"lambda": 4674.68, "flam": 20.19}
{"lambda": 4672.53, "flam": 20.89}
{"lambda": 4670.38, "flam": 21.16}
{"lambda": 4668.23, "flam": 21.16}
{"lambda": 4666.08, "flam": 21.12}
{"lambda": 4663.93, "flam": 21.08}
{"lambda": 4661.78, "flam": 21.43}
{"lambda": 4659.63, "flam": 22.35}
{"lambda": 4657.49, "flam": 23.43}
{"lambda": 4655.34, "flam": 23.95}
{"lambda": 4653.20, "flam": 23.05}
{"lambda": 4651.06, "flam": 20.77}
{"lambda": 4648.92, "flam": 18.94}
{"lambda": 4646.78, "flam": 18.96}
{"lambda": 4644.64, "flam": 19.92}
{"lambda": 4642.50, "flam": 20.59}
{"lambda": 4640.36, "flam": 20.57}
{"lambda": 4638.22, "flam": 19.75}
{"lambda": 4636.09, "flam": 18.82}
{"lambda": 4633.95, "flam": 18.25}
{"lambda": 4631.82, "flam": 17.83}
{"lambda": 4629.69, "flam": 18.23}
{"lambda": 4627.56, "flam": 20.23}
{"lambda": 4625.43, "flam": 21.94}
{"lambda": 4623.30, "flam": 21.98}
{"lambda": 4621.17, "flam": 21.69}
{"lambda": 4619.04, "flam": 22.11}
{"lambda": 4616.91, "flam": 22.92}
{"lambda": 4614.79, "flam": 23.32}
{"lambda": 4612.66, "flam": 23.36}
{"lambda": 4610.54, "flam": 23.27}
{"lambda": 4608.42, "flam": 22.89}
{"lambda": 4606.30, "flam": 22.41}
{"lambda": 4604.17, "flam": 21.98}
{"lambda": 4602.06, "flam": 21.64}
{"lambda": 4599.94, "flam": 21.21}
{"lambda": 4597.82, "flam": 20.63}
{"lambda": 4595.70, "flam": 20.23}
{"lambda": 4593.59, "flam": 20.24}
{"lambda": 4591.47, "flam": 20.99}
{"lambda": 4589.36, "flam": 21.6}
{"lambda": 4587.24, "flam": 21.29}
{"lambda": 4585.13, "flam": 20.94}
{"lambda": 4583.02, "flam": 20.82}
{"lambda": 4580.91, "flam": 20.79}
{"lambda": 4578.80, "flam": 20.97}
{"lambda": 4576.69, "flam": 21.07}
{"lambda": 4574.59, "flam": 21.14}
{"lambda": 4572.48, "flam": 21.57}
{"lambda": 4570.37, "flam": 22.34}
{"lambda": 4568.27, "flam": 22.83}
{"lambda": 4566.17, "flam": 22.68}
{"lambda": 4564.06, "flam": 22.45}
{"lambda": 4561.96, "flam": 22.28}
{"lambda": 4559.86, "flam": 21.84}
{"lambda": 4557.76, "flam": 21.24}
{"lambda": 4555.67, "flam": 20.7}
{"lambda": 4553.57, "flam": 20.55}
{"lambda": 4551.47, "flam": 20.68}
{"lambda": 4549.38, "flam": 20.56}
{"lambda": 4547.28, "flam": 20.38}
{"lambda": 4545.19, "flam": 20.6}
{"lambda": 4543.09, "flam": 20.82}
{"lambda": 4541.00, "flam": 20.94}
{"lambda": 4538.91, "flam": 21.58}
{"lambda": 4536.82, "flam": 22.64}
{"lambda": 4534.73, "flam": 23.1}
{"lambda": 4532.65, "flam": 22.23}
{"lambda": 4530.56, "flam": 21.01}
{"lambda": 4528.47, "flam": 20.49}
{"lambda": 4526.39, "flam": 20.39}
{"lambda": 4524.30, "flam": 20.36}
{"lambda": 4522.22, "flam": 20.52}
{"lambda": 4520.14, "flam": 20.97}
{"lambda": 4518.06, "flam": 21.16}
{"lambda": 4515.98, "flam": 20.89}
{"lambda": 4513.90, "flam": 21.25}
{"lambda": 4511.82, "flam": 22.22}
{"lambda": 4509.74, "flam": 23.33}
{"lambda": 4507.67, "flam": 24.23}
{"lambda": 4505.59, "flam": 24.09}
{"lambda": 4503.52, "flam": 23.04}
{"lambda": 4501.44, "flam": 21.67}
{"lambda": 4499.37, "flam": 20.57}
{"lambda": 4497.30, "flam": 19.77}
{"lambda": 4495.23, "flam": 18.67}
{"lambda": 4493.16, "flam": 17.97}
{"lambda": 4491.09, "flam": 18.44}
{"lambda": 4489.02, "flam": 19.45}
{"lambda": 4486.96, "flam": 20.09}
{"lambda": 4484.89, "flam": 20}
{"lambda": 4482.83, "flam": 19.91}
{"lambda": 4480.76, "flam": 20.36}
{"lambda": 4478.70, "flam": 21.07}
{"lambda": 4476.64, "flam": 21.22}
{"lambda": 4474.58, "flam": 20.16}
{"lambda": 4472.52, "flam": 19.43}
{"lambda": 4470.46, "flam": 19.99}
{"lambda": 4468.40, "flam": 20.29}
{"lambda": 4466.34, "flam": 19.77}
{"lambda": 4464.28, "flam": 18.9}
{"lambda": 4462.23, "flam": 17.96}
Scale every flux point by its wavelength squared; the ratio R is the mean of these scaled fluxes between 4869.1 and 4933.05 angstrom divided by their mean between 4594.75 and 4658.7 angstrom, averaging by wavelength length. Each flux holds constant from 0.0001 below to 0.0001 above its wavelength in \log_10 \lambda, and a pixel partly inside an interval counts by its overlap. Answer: 1.17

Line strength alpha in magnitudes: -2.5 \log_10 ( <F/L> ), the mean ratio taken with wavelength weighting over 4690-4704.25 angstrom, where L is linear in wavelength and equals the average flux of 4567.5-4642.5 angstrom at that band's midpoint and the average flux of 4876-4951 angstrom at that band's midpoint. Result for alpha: 0.14 mag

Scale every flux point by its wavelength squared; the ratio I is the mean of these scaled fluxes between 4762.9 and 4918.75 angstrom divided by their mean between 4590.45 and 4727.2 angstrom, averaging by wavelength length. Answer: 1.1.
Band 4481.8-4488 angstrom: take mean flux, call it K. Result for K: 20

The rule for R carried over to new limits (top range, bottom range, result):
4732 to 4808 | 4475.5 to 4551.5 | 1.18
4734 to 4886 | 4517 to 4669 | 1.13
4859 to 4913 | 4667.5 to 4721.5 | 1.12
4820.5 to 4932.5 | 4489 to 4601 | 1.18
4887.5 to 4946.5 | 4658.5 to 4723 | 1.19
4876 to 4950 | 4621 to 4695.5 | 1.21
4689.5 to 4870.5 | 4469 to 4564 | 1.16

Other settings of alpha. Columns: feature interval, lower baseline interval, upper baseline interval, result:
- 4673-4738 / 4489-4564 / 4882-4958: 0.05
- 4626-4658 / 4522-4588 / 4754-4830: 0.08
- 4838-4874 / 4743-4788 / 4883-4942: 0.09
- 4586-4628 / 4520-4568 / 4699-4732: -0.02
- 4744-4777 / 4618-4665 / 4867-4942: -0.03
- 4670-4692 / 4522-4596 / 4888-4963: 0.07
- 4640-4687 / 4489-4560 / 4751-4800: 0.04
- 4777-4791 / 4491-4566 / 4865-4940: -0.10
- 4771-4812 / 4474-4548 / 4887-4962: -0.04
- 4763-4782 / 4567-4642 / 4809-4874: -0.06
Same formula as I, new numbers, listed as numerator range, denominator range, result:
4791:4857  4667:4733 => 1.14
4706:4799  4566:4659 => 1.11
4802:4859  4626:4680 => 1.17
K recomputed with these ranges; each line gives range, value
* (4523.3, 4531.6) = 20.6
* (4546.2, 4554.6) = 20.5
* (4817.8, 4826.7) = 23.3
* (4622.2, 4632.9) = 20.1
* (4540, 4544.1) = 20.9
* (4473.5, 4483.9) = 20.5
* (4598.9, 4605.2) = 21.6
